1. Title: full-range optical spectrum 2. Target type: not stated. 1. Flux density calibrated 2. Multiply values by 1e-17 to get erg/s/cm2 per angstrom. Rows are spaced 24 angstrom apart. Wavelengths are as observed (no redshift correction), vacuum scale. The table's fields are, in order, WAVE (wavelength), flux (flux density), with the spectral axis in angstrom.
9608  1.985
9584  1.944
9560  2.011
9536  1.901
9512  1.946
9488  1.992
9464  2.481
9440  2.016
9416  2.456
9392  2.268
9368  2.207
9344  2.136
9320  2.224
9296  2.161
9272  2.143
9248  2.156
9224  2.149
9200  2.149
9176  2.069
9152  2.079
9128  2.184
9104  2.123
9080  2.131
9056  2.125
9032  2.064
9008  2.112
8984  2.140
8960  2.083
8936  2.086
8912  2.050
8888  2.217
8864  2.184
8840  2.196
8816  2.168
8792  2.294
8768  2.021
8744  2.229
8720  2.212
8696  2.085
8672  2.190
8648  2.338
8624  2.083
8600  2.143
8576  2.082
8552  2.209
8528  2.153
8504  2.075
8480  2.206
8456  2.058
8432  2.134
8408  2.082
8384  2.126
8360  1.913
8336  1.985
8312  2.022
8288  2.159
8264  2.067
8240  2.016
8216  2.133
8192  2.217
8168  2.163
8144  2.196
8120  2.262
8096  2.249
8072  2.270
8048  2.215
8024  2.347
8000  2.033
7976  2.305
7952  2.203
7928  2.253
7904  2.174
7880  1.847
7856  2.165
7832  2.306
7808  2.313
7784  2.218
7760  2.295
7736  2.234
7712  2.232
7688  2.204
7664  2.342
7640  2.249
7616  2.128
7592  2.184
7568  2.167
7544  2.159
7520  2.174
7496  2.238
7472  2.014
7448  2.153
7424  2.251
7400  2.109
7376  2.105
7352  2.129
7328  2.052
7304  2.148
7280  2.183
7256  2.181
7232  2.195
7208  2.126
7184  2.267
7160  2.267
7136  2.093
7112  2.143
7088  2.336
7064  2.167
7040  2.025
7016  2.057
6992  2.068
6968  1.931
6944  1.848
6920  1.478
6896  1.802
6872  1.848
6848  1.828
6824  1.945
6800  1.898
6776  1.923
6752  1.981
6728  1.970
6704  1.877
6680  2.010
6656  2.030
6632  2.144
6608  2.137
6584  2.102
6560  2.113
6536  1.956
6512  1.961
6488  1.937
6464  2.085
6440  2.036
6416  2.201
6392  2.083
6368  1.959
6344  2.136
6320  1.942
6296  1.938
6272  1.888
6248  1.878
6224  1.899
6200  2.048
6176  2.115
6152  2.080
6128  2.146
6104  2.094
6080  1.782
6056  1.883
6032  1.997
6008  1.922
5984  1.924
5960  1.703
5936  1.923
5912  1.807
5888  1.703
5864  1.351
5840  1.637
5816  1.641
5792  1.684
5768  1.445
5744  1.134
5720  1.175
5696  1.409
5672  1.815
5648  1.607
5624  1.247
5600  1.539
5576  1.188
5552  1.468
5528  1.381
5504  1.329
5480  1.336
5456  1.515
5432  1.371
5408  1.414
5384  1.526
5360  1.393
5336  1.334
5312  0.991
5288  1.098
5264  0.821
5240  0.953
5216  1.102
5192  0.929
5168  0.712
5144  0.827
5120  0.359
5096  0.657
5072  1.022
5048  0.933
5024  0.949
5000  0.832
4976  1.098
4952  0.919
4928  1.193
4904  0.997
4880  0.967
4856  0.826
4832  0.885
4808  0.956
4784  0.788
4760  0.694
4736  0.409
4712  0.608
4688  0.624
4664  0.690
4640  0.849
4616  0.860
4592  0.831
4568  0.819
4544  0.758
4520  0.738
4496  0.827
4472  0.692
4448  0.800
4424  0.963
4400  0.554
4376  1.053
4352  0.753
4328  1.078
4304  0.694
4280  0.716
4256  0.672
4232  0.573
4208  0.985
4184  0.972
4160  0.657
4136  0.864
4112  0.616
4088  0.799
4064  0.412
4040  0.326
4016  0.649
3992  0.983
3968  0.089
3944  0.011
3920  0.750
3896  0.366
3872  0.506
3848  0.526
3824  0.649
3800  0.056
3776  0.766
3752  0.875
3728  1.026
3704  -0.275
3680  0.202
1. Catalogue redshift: 0.336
